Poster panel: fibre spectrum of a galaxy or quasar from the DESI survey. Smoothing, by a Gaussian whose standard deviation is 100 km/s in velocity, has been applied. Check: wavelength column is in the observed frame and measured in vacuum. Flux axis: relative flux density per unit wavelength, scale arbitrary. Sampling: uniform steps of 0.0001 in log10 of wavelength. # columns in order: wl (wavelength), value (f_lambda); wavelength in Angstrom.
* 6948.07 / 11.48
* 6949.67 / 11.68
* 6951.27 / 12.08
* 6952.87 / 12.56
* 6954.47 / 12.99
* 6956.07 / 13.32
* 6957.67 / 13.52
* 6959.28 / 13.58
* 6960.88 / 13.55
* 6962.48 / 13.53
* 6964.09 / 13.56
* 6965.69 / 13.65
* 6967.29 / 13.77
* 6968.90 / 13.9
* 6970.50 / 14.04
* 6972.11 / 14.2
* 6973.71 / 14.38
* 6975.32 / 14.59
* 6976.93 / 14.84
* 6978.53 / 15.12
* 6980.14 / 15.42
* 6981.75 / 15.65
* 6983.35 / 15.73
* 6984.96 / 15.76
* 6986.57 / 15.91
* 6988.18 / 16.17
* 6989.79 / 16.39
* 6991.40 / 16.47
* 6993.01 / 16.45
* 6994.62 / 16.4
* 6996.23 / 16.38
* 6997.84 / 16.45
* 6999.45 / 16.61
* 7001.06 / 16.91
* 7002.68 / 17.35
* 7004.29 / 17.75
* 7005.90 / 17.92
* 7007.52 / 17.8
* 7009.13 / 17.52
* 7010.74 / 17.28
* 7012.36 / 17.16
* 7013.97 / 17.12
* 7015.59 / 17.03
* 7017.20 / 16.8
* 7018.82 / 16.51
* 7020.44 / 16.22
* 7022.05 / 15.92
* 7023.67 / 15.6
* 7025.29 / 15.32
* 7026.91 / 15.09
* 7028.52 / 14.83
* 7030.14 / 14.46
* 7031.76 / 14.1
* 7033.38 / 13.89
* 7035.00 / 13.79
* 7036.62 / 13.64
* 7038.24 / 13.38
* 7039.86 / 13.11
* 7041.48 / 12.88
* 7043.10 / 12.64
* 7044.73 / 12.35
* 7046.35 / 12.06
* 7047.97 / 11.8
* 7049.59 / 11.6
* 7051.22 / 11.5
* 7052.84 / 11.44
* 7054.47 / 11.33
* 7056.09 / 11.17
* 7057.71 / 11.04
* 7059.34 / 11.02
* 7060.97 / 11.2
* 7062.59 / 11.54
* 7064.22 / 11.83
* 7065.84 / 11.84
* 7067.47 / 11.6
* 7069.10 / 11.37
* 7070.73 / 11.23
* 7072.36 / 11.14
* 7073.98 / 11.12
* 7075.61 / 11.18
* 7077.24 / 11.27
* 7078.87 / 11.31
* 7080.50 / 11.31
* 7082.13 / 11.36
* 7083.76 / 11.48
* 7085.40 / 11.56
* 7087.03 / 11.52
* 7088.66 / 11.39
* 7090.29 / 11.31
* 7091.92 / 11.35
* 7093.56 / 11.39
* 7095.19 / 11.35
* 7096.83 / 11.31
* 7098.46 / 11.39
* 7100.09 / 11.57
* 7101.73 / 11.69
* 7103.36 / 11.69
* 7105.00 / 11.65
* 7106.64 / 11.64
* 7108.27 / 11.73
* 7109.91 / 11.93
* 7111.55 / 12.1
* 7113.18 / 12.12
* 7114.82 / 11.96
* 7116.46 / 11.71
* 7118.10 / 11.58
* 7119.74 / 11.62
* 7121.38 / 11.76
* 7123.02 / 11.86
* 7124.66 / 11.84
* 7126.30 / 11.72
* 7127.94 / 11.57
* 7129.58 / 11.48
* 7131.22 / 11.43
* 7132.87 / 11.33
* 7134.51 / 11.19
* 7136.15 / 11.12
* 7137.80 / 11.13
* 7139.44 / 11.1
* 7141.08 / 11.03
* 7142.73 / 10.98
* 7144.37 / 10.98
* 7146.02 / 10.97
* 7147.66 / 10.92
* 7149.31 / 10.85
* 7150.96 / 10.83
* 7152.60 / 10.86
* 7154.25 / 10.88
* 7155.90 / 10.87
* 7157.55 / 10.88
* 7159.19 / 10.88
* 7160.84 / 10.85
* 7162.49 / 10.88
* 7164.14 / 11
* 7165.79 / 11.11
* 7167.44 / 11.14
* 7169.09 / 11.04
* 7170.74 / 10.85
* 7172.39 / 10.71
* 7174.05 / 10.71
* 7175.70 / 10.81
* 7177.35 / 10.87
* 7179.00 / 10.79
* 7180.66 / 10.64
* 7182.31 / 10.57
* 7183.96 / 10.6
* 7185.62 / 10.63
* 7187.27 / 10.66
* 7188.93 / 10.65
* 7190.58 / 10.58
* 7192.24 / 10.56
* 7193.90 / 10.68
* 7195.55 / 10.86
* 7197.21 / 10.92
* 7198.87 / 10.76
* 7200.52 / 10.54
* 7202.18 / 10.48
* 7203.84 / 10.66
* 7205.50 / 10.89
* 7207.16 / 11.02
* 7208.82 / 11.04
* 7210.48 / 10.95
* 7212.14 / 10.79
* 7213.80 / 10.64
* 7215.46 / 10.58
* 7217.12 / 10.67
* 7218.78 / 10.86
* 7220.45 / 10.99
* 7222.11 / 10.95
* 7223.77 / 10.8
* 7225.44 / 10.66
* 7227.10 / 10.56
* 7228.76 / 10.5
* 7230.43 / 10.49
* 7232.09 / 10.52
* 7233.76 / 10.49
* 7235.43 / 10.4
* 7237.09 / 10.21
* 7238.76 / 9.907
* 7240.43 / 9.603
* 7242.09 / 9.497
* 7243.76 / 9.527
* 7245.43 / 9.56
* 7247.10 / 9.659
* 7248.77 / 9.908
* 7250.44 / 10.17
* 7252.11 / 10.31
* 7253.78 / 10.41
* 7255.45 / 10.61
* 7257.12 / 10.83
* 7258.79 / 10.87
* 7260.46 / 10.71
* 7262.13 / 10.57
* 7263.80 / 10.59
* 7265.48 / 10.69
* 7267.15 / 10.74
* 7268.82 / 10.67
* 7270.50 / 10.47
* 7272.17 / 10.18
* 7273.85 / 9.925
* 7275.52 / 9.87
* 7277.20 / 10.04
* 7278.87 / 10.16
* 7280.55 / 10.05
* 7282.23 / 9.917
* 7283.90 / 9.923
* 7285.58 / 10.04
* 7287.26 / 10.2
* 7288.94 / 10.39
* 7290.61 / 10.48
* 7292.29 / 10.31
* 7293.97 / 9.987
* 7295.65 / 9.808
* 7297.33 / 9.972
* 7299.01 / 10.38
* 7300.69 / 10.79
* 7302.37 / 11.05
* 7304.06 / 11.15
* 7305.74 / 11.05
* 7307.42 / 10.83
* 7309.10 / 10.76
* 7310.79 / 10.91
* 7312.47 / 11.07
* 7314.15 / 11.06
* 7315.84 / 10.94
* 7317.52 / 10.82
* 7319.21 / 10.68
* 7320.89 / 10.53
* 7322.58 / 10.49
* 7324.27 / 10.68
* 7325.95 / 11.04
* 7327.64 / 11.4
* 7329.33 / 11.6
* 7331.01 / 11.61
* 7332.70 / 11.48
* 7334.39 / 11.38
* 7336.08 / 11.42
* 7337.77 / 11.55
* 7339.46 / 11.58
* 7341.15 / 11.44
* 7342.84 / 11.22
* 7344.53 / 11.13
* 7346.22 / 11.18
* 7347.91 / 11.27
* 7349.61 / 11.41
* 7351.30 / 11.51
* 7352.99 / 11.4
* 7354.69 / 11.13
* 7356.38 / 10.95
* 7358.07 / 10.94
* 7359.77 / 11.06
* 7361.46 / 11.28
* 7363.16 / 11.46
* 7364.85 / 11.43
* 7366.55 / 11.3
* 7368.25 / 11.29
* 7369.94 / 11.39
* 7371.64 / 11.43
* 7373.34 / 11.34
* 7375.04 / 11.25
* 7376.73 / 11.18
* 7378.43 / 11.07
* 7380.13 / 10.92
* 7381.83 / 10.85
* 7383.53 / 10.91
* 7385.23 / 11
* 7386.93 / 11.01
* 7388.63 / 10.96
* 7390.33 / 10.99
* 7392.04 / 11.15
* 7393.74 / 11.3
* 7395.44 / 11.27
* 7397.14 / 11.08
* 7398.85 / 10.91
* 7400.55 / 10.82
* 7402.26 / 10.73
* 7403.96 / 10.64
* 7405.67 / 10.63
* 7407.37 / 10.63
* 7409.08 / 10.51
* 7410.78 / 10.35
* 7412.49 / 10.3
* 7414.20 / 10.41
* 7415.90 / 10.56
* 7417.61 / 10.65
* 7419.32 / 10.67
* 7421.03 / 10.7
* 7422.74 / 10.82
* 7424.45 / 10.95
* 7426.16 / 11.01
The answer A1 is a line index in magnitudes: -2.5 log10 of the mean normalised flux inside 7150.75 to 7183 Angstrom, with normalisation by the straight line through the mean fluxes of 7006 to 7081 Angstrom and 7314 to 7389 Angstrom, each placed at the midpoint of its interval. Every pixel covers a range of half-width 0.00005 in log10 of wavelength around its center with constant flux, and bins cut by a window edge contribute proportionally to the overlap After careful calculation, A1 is 0.155 mag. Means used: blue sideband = 13.4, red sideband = 11.2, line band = 10.9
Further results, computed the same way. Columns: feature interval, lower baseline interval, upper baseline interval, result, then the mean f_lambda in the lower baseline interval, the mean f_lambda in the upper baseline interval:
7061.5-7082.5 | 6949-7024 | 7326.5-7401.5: 0.26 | 15.4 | 11.2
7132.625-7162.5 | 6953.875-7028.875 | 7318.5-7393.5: 0.24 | 15.6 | 11.2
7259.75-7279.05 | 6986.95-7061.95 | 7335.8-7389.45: 0.17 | 14.8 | 11.2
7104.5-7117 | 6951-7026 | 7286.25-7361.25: 0.17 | 15.5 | 11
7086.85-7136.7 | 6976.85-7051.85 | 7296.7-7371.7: 0.21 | 15.4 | 11.1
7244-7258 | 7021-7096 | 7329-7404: 0.15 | 12.3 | 11.2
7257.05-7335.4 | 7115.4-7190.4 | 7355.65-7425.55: 0.04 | 11.1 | 11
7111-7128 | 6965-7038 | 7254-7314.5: 0.15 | 15.7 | 10.5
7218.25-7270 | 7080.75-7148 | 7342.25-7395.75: 0.09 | 11.5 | 11.2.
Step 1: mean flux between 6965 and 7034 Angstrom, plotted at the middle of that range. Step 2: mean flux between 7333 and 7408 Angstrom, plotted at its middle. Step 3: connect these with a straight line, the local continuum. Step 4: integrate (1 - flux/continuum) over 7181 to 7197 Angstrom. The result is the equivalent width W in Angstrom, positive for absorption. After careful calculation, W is 3.3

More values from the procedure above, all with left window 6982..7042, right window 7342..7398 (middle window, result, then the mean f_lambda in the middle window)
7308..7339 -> 1.86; 11.1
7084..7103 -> 4.34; 11.4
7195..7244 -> 9.68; 10.6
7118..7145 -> 5.54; 11.4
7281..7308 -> 3.97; 10.4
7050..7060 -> 2.65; 11.3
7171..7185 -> 3.06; 10.7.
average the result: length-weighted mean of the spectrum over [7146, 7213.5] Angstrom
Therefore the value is 10.8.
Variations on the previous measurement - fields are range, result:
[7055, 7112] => 11.4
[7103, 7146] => 11.5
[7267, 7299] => 10.2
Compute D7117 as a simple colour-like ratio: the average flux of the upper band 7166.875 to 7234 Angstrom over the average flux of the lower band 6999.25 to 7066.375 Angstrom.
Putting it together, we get 0.75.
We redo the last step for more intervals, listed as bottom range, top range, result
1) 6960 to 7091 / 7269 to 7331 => 0.75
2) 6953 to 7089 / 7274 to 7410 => 0.78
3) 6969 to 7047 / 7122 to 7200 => 0.71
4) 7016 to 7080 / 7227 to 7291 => 0.80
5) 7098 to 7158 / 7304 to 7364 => 0.98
